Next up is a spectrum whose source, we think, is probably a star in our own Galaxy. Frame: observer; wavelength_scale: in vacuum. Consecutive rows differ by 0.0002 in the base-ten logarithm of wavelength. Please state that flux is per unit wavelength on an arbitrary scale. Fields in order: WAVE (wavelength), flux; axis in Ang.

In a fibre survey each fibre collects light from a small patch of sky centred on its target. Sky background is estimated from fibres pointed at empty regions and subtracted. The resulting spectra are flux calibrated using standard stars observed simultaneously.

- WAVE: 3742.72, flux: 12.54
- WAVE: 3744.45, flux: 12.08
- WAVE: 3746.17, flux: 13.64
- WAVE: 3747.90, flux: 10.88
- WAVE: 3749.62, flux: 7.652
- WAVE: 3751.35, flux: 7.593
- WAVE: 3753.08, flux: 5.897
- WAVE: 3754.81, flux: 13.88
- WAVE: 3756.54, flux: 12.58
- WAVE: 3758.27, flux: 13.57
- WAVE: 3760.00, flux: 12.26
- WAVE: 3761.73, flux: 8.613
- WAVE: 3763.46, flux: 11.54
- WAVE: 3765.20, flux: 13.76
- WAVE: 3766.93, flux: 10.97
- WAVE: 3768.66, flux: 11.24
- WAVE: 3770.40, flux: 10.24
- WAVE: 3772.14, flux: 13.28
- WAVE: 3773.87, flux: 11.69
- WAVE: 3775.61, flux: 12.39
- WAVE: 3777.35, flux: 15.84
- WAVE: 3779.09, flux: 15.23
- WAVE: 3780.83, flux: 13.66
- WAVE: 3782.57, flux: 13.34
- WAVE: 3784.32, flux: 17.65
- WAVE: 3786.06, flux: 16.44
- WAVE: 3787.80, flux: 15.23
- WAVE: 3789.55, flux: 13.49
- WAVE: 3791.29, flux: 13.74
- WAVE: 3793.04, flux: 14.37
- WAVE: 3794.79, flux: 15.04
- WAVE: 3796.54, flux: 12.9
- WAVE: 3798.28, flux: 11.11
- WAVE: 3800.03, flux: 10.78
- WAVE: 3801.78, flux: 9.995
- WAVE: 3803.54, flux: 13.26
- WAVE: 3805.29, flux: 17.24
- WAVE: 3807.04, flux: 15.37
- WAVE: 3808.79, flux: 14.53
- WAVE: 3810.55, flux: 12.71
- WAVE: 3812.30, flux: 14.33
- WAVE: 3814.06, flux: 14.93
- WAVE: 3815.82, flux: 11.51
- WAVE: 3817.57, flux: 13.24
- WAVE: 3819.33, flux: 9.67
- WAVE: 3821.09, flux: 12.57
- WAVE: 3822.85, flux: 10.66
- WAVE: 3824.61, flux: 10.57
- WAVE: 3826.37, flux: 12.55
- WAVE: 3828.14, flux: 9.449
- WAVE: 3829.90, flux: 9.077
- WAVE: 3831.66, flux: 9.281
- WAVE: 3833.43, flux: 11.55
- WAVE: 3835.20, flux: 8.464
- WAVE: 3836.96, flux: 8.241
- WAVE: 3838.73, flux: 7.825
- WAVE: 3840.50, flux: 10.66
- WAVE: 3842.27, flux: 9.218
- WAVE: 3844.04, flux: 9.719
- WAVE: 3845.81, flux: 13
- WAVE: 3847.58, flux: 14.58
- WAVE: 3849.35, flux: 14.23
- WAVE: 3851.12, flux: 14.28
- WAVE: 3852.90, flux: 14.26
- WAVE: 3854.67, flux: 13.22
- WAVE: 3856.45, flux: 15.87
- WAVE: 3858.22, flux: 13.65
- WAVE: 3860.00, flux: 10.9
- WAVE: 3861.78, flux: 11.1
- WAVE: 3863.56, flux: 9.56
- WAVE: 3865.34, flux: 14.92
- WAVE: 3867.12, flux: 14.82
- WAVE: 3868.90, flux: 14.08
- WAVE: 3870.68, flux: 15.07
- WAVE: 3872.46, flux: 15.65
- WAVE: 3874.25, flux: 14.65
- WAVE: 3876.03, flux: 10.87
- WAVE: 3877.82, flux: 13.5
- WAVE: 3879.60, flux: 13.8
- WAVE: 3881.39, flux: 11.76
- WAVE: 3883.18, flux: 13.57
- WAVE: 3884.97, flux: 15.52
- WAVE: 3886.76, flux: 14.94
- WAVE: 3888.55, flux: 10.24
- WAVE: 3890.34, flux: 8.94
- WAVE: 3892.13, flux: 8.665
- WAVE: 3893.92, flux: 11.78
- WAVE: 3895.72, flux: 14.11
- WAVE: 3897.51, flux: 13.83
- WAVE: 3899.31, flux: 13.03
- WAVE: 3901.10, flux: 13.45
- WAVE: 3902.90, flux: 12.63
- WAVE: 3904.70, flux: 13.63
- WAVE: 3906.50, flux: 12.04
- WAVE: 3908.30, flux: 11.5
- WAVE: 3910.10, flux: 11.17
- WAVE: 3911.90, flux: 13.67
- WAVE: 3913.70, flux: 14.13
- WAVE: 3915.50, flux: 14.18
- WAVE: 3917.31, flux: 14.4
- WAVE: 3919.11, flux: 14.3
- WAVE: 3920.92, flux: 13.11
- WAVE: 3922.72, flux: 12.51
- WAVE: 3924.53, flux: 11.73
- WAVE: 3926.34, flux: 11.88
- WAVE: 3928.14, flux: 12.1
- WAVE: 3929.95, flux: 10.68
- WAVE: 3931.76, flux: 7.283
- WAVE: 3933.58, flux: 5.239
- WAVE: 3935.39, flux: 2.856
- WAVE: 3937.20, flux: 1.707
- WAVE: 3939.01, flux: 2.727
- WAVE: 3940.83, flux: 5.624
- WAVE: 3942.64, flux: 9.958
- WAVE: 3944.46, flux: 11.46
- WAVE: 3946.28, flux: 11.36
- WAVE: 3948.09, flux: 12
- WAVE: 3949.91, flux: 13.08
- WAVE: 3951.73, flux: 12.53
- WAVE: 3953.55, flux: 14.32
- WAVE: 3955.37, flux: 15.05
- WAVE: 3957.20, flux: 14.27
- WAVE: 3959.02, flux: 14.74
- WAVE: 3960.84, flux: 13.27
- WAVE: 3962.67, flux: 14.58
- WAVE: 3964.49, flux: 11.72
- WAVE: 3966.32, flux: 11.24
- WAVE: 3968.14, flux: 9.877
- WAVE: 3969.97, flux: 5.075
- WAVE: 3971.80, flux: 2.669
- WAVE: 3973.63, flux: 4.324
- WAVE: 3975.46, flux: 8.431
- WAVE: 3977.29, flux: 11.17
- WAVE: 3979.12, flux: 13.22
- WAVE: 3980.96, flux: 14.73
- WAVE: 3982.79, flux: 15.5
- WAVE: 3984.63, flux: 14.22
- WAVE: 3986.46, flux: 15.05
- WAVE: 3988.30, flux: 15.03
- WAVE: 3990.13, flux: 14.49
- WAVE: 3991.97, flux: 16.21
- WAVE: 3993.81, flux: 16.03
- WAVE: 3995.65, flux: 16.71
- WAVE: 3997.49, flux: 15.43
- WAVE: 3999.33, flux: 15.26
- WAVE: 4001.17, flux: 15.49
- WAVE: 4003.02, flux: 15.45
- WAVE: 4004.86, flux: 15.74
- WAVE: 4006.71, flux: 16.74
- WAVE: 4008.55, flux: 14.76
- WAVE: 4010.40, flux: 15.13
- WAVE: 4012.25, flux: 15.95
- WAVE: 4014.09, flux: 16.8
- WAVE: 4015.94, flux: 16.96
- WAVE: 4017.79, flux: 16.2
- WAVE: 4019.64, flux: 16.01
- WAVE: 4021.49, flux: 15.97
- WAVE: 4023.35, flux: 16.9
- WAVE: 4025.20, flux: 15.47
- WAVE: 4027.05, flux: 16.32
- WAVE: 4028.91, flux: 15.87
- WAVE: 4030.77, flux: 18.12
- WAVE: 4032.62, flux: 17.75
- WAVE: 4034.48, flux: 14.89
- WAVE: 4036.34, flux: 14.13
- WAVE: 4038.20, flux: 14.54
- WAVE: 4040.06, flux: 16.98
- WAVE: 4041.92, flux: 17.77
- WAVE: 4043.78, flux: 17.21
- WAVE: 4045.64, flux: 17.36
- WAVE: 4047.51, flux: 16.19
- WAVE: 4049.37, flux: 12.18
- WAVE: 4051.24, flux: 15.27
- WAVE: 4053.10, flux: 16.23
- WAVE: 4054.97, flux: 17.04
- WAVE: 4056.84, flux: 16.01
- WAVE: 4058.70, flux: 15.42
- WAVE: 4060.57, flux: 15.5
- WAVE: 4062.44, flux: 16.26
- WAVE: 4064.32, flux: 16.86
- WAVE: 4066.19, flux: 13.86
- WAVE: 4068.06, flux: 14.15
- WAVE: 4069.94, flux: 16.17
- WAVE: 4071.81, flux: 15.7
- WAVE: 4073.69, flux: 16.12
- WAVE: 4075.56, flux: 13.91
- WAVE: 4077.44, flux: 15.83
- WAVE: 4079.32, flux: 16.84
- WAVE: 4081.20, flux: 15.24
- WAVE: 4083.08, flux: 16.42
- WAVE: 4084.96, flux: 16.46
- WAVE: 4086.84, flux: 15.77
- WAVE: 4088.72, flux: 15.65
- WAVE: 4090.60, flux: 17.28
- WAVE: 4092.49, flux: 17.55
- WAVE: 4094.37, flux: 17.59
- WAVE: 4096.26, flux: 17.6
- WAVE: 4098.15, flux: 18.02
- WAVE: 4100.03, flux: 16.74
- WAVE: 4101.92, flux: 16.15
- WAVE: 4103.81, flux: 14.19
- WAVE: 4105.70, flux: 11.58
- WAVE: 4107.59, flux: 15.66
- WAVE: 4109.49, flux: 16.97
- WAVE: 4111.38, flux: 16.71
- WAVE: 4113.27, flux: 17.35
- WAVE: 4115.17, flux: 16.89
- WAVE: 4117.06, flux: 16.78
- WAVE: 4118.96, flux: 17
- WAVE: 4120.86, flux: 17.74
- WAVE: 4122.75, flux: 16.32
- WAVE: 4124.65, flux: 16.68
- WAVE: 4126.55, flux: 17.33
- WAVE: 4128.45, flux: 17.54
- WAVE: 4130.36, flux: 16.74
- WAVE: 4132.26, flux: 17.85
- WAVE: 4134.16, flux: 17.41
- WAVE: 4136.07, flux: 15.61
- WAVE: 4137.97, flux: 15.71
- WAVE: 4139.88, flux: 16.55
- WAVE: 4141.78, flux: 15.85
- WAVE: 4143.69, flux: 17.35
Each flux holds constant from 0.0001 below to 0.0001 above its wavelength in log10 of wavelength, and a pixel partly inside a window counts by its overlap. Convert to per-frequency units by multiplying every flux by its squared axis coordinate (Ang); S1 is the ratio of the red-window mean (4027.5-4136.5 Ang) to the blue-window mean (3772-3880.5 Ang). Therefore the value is 1.44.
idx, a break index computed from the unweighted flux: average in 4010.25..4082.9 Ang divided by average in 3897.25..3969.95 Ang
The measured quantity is 1.40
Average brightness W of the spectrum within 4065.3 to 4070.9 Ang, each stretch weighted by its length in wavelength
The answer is 14.7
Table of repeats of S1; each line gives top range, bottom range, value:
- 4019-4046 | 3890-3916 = 1.39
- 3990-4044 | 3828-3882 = 1.43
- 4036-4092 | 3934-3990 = 1.55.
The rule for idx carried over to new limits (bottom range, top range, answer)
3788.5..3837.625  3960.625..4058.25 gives 1.20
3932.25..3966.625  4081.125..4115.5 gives 1.58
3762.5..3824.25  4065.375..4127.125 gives 1.22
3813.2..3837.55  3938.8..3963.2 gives 1.10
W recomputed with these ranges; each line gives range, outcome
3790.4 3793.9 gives 14.1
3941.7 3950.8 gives 11.6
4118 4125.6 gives 16.9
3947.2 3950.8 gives 12.5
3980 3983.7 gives 15.1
